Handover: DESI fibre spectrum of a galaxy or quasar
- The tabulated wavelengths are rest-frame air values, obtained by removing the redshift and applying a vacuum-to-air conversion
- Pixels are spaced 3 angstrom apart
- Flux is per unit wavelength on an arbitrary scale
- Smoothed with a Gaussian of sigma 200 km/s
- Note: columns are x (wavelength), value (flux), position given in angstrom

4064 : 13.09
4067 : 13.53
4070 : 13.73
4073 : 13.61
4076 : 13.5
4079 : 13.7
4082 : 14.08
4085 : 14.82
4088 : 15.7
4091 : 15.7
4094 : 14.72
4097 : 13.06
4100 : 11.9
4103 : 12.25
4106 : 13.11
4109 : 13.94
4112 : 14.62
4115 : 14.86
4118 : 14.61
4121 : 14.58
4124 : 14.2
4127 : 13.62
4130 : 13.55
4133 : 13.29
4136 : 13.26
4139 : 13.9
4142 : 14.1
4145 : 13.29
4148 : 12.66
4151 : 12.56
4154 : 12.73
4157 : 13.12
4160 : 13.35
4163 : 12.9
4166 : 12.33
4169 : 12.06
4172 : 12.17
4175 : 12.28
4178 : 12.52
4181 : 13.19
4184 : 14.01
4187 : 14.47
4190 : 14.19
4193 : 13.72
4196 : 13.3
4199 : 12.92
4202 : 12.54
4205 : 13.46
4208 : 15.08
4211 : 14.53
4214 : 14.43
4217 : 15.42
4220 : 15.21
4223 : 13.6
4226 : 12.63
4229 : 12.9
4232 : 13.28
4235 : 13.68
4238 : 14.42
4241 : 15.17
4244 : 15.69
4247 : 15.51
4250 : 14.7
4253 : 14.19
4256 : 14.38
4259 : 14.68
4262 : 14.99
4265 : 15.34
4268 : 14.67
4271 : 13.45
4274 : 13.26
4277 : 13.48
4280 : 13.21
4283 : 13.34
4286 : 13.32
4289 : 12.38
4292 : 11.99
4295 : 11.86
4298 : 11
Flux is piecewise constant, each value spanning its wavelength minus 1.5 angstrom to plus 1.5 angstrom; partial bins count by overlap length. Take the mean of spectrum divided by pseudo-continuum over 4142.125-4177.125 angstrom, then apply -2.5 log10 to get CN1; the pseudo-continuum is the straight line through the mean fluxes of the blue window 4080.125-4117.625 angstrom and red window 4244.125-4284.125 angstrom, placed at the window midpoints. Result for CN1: 0.12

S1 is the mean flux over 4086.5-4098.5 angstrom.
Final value 14.8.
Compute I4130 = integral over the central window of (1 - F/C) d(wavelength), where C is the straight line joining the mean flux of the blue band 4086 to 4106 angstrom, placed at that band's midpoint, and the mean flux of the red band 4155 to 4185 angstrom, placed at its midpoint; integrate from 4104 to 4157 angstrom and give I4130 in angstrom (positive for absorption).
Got -1.3 angstrom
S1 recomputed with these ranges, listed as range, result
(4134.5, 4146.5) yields 13.6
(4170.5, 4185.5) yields 12.8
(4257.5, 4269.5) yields 14.9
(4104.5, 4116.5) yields 14.1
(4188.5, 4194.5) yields 14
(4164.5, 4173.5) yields 12.2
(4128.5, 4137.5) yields 13.4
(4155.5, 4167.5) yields 12.9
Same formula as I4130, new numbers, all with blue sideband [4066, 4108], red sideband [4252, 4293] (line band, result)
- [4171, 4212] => 1.01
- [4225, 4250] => -0.79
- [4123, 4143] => 0.19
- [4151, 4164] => 0.78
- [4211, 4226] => -0.71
